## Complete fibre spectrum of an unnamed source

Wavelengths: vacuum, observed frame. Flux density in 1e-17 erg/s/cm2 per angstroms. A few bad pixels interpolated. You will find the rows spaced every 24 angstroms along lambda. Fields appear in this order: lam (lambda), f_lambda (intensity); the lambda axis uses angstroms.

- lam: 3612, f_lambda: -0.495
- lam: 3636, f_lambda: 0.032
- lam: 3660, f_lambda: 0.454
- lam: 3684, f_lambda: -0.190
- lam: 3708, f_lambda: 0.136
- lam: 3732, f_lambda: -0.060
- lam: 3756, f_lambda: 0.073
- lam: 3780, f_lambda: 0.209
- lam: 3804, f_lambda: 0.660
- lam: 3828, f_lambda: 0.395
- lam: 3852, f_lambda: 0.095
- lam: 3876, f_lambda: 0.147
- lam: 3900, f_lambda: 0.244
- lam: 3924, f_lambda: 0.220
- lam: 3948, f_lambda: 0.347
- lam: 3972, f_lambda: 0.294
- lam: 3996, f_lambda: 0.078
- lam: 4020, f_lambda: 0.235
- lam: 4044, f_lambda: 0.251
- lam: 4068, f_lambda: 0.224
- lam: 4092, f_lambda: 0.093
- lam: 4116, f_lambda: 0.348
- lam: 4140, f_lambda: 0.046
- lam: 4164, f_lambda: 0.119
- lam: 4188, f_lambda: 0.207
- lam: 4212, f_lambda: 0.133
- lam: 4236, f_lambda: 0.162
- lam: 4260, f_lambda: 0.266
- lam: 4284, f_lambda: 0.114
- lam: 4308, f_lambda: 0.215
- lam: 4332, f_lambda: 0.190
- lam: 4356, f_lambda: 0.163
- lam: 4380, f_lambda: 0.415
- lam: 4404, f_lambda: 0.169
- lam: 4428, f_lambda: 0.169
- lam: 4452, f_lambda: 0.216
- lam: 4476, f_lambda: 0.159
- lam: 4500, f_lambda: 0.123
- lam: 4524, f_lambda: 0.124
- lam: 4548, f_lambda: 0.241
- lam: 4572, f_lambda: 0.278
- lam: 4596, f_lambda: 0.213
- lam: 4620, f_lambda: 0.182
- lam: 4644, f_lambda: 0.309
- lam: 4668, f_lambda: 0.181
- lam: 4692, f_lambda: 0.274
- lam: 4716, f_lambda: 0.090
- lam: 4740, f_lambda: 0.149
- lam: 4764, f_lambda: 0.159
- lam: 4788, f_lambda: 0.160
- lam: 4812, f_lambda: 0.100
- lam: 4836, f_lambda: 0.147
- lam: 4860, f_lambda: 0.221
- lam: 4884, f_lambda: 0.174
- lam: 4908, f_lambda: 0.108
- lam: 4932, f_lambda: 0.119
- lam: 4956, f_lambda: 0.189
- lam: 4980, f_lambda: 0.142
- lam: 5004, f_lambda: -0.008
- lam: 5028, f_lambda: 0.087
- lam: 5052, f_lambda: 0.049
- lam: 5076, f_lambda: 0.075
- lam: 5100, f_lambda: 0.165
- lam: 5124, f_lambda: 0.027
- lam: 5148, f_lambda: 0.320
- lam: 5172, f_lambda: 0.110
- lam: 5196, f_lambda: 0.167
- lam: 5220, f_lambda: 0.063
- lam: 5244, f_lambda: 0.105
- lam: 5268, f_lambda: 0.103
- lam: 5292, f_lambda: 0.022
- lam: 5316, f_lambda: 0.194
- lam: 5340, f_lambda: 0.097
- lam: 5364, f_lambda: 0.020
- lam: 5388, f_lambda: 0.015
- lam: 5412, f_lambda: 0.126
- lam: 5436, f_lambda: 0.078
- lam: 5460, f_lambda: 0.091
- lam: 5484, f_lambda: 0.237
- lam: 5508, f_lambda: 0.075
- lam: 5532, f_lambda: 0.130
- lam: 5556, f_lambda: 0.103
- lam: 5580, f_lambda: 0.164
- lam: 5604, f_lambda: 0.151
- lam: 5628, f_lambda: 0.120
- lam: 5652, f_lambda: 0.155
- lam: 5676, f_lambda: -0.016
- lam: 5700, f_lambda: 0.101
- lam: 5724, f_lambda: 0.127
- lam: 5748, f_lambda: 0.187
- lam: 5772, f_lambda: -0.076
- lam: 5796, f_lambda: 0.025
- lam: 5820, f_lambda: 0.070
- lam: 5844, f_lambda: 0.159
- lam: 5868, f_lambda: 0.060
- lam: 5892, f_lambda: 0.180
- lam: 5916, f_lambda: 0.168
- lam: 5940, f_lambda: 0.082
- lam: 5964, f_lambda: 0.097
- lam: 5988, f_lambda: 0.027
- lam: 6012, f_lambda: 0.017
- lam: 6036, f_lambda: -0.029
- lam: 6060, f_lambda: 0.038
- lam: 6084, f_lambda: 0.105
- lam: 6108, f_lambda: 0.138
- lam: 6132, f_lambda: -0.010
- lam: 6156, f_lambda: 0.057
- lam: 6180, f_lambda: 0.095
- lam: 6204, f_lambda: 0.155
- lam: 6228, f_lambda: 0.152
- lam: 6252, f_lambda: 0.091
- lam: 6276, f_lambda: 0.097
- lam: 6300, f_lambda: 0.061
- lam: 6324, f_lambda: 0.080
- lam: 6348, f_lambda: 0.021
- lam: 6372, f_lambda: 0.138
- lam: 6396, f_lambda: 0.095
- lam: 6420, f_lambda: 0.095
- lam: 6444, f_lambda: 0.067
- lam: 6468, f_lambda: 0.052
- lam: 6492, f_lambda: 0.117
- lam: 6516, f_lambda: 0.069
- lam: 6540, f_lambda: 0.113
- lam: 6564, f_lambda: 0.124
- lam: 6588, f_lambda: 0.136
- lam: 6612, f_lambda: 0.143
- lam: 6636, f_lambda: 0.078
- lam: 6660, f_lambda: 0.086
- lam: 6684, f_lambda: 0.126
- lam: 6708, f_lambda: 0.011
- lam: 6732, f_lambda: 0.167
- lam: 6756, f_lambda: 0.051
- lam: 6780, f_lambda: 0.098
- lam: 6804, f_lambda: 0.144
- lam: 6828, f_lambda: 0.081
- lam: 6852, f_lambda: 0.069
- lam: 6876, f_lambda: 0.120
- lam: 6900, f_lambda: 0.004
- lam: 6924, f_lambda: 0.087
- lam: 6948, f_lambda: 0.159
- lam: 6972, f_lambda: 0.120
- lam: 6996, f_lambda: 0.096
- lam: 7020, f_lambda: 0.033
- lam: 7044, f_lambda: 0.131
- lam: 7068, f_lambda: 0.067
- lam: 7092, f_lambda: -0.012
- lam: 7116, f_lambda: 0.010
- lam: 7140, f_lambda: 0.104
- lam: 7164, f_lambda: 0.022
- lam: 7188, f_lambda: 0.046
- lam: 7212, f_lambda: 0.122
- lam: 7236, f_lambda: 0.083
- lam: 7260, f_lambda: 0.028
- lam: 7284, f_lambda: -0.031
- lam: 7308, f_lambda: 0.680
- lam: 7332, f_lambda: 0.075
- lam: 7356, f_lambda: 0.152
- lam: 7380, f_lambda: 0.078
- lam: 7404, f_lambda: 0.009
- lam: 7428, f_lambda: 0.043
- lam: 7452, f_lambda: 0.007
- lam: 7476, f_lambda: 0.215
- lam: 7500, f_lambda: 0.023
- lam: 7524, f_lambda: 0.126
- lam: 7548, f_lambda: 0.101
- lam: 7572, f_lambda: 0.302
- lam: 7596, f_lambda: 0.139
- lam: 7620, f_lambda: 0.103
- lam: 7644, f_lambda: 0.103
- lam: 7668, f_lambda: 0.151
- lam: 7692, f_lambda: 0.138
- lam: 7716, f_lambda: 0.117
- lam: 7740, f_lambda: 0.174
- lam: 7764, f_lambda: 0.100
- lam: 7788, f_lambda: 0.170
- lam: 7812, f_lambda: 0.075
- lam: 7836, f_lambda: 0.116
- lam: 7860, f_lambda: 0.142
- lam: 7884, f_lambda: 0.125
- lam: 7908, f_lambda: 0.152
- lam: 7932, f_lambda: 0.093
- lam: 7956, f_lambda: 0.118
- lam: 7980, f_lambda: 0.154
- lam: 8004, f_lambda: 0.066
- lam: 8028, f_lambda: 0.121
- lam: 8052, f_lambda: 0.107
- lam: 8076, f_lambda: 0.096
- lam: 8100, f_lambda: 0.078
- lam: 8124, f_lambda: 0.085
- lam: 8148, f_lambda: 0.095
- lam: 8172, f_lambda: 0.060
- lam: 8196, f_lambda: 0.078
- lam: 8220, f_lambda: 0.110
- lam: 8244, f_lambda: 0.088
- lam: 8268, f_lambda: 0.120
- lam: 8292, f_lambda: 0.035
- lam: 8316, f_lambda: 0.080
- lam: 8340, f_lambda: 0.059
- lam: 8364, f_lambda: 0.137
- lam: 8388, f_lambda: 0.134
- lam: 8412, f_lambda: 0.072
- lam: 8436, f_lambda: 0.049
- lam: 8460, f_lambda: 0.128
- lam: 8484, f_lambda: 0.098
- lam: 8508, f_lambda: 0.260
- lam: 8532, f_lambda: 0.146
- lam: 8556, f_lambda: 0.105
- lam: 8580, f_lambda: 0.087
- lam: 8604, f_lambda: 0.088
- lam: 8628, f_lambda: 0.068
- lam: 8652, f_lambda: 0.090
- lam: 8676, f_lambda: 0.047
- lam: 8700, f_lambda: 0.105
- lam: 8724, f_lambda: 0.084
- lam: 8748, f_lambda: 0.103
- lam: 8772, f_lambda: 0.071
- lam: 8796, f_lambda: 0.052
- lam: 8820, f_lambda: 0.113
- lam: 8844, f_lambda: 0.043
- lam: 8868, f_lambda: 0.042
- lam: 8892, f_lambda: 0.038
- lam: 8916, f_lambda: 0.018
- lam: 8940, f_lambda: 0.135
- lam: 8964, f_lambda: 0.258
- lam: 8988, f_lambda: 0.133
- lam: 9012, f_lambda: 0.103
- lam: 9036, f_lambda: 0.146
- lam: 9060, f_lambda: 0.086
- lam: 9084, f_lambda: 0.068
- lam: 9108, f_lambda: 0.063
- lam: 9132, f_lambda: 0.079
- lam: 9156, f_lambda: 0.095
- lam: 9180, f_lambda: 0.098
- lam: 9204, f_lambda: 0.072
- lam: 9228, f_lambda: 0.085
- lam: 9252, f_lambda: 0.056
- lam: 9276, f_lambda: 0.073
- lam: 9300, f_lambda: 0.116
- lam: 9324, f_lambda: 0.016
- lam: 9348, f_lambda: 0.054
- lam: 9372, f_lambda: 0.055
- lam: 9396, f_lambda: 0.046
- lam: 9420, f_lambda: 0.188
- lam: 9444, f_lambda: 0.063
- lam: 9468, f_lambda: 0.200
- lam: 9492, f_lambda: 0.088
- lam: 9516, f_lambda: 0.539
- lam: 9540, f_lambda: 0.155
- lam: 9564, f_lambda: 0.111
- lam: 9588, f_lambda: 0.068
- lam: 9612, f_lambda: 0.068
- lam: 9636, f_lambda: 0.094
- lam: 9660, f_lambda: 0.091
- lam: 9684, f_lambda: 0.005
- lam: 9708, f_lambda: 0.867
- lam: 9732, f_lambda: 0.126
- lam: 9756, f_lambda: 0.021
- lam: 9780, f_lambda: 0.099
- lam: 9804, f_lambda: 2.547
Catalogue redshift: 0.96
